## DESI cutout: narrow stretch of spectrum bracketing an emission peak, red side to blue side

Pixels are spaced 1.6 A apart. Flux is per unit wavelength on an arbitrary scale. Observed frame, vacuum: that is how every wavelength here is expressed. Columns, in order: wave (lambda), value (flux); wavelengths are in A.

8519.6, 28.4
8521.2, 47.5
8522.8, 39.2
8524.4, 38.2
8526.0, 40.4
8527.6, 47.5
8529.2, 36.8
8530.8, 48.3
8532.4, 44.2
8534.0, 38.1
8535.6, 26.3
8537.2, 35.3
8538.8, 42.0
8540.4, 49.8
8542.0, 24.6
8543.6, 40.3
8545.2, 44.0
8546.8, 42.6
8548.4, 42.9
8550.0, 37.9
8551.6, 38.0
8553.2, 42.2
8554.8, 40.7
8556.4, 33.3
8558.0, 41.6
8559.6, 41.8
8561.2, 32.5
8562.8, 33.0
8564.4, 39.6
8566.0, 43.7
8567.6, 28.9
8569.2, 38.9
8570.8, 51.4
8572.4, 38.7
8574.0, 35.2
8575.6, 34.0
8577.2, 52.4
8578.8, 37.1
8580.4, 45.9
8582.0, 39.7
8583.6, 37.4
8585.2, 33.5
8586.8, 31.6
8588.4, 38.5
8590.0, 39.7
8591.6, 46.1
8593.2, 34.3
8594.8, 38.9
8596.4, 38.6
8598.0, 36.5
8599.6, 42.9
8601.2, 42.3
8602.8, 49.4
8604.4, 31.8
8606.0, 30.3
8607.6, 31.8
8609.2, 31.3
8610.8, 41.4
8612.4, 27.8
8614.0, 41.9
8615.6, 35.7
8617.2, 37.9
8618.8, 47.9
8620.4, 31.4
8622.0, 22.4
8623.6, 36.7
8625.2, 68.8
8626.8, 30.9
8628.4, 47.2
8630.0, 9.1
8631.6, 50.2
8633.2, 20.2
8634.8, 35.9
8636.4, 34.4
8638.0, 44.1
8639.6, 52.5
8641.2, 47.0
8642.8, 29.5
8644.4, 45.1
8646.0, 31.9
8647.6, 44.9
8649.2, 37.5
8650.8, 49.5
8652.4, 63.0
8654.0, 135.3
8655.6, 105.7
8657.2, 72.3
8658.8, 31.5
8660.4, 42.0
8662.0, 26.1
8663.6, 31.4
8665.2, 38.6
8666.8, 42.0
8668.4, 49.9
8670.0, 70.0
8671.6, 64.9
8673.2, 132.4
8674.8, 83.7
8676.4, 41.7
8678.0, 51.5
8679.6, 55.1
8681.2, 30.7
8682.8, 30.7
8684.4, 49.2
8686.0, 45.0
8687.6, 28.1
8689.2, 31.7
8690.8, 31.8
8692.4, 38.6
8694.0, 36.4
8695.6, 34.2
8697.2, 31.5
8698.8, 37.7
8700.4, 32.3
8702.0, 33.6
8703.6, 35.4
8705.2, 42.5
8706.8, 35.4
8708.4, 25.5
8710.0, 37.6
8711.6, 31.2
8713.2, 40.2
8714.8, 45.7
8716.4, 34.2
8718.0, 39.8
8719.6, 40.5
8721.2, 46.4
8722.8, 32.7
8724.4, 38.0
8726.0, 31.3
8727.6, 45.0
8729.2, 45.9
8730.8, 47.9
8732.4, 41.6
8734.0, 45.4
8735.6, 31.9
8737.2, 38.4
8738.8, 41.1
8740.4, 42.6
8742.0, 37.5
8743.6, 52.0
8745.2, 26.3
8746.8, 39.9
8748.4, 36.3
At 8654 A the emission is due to [S II]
